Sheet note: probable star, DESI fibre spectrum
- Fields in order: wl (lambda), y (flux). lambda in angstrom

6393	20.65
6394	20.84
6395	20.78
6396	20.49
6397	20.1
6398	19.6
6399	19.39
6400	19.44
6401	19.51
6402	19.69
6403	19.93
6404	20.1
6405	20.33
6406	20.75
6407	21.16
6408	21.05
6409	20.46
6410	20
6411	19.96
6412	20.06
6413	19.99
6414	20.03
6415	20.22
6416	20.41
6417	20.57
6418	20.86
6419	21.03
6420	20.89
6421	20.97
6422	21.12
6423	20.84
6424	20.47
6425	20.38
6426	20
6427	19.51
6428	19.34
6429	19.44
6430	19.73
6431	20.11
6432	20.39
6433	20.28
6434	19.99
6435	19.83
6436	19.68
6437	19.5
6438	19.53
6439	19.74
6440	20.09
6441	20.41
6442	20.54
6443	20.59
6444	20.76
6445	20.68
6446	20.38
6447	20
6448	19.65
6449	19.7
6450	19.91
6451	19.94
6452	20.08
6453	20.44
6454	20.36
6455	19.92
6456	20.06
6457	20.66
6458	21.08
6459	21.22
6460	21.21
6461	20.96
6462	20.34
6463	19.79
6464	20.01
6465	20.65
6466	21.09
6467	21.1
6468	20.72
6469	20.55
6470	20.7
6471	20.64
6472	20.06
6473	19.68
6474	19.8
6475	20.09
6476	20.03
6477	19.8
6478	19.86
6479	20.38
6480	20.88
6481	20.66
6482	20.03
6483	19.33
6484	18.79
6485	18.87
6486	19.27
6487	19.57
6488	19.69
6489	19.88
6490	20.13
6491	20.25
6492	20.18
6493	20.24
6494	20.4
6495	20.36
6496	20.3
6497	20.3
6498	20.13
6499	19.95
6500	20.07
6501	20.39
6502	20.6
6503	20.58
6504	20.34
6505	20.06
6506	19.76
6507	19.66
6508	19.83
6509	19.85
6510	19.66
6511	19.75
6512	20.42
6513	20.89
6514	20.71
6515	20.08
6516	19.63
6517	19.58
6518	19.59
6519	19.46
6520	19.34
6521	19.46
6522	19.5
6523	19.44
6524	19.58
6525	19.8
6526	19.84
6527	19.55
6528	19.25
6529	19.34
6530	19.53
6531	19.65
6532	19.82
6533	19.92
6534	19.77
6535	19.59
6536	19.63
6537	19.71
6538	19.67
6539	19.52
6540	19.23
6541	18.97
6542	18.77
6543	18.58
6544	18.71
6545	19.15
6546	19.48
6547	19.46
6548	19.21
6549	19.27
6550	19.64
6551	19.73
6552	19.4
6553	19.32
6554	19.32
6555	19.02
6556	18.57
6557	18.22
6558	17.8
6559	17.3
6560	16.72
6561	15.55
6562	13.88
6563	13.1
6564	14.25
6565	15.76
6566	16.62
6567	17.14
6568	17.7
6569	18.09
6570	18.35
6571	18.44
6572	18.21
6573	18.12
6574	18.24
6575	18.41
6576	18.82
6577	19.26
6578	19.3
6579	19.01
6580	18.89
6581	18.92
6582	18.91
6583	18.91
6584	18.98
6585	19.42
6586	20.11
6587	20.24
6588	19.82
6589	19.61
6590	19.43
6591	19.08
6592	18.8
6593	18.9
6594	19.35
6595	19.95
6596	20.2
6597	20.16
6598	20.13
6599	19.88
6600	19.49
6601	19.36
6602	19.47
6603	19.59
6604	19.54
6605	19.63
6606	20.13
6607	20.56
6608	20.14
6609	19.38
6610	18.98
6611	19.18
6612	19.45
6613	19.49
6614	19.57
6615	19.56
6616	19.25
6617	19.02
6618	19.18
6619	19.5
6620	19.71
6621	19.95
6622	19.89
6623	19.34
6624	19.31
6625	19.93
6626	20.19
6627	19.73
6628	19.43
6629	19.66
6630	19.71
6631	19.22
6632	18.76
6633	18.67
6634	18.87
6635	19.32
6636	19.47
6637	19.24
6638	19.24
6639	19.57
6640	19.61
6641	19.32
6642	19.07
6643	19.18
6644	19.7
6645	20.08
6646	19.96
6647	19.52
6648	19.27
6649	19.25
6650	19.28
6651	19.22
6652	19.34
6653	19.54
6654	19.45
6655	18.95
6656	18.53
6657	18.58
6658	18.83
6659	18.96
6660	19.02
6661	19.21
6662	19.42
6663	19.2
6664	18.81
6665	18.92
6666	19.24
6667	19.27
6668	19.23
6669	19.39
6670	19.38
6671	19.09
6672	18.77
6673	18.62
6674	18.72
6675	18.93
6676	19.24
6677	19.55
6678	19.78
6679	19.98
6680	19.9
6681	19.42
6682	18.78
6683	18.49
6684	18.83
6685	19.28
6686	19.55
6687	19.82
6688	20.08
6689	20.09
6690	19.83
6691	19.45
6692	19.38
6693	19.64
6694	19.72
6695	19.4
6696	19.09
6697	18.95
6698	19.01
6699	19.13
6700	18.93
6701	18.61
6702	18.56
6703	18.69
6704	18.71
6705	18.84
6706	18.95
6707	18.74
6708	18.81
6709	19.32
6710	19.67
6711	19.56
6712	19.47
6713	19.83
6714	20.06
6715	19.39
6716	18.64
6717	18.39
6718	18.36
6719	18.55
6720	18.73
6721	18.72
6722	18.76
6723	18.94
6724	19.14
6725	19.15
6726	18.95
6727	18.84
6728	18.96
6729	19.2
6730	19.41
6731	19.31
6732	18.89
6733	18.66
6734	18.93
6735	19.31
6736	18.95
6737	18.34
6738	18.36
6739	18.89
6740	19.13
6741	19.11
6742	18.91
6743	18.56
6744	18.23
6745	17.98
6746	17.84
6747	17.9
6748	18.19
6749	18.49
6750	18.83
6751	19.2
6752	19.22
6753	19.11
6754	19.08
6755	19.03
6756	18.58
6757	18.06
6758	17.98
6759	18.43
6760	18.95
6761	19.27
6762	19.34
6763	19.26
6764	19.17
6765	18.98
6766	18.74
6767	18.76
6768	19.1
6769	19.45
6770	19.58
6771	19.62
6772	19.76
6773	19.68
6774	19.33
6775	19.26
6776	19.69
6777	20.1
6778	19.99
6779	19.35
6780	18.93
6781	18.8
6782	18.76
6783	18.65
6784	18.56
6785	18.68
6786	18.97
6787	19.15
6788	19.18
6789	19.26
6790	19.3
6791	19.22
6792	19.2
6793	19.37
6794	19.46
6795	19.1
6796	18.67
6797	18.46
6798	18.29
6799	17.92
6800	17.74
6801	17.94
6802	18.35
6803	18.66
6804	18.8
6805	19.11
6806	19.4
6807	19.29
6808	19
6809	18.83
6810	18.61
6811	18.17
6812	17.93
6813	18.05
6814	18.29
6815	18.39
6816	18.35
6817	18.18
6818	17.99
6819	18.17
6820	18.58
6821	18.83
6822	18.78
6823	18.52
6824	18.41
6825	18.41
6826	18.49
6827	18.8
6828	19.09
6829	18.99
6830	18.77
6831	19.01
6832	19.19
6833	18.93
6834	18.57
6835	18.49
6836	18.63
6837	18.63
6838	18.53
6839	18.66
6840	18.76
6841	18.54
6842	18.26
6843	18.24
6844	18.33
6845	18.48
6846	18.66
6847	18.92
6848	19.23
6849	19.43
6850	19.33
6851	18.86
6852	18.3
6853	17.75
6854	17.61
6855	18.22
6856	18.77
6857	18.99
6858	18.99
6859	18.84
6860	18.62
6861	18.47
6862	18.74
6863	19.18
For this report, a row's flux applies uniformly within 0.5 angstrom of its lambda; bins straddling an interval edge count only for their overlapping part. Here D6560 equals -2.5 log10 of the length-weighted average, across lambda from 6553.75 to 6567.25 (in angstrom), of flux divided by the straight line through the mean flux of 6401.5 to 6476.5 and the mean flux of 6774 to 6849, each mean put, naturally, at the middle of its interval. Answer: 0.191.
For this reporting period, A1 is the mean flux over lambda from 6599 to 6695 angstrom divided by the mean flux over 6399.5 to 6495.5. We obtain 0.96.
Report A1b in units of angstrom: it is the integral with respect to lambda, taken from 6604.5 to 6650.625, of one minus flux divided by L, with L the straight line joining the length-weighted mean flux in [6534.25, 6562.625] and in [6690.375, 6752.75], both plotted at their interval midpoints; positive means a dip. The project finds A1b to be -1.7 angstrom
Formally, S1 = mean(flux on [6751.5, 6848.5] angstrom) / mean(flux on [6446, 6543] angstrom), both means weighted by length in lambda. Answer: 0.9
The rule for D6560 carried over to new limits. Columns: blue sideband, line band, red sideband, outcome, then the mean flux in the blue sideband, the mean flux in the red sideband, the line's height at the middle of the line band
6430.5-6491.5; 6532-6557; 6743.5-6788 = 0.029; 20.2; 19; 19.8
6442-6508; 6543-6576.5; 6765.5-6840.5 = 0.111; 20.2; 18.8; 19.9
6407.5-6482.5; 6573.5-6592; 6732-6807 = 0.029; 20.3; 18.9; 19.7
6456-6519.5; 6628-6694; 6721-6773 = 0.001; 20.2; 18.9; 19.3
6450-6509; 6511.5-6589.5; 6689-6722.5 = 0.057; 20.2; 19.1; 19.9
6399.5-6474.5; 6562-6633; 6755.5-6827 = 0.034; 20.3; 18.8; 19.6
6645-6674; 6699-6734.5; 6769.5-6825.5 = 0.002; 19.2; 18.8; 19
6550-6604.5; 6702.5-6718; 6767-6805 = -0.015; 18.5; 19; 18.9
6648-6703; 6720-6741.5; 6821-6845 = 0.004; 19.2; 18.7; 19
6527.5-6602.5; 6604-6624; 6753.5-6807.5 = -0.042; 18.8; 19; 18.8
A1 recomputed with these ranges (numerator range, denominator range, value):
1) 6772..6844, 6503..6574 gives 0.99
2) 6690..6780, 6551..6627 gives 1.01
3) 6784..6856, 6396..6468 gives 0.92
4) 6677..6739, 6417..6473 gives 0.94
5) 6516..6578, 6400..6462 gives 0.92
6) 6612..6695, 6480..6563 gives 1.00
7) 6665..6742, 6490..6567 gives 1.00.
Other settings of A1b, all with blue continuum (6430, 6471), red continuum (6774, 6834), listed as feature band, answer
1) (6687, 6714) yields -0.1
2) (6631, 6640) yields 0.2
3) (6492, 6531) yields 0.2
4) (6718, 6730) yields 0.1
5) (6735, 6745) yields 0.2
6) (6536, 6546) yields 0.4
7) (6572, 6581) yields 0.5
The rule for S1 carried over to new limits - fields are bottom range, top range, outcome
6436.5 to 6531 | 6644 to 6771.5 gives 0.95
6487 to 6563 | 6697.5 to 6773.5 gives 0.97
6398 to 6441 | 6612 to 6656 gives 0.96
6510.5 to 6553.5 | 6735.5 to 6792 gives 0.97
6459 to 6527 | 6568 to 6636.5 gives 0.96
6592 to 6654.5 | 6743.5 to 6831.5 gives 0.96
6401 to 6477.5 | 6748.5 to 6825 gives 0.93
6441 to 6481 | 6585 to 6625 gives 0.96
